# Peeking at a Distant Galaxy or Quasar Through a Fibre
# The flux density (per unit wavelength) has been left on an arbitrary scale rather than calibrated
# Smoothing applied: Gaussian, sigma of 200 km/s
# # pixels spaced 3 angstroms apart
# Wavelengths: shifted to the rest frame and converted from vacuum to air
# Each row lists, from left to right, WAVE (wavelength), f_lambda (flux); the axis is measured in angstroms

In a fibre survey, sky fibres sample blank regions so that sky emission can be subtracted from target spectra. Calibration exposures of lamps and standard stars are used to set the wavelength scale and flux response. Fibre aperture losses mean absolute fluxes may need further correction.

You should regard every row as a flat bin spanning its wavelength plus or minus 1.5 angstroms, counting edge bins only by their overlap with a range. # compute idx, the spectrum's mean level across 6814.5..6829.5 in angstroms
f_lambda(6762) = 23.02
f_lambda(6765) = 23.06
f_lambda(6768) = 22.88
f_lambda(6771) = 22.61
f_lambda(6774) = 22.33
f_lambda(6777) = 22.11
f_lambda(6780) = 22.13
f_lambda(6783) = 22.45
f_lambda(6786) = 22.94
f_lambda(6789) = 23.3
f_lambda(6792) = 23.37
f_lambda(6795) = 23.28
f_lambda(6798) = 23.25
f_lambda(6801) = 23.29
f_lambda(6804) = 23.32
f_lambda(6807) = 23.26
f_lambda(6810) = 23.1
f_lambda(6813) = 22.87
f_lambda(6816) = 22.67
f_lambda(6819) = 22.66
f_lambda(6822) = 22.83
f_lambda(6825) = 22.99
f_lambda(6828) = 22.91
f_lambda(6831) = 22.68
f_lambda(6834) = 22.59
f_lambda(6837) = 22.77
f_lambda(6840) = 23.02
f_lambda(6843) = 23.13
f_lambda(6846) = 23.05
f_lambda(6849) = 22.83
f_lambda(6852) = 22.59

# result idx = 22.8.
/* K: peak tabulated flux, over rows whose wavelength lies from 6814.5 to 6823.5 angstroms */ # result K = 22.83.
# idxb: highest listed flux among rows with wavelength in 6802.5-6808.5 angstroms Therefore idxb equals 23.32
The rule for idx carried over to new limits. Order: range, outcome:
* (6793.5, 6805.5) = 23.3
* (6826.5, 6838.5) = 22.7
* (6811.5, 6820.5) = 22.7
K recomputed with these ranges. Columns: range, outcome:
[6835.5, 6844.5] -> 23.13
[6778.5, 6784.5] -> 22.45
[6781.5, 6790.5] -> 23.3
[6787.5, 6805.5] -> 23.37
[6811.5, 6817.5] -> 22.87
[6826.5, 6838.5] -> 22.91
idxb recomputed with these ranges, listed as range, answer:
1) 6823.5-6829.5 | 22.99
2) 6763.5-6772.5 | 23.06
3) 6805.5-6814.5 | 23.26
